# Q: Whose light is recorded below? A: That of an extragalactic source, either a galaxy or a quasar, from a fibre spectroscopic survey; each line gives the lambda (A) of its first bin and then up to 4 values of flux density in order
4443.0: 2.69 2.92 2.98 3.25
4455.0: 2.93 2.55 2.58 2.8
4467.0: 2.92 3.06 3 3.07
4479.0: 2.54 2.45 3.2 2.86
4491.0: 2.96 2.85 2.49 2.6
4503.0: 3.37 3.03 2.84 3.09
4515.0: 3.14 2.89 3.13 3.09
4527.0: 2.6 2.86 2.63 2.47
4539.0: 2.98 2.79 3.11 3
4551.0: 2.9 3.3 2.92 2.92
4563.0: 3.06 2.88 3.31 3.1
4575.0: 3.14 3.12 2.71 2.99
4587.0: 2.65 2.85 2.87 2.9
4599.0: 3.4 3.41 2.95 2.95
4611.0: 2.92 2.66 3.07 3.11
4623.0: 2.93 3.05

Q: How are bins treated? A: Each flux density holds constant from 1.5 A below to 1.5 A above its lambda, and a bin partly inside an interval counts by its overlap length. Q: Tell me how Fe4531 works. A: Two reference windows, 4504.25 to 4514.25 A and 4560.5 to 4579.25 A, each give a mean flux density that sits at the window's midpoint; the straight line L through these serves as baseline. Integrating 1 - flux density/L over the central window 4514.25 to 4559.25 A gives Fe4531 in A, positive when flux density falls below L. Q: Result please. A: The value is 1.9 A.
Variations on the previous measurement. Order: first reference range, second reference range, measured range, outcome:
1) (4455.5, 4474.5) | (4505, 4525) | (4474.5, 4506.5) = 0.9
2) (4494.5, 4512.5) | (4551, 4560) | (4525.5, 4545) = 1.5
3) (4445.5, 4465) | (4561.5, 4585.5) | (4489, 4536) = 0.9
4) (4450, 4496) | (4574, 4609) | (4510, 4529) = -0.4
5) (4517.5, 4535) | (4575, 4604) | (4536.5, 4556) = -0.6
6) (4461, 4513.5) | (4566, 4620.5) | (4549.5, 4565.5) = -0.3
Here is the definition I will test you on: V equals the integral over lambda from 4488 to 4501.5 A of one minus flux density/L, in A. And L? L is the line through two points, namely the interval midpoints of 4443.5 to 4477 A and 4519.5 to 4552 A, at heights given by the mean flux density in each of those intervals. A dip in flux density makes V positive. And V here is 0.7 A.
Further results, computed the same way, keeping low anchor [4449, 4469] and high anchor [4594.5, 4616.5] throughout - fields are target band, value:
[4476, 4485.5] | 0.48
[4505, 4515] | -0.32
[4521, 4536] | 0.72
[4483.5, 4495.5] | -0.32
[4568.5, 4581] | -0.46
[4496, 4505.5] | 0.15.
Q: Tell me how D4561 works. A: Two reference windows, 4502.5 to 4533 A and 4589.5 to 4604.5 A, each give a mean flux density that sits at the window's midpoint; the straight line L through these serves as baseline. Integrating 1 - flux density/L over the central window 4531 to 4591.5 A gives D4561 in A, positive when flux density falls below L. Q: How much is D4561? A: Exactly 2.0 A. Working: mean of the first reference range 2.97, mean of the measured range 2.94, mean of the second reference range 3.09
